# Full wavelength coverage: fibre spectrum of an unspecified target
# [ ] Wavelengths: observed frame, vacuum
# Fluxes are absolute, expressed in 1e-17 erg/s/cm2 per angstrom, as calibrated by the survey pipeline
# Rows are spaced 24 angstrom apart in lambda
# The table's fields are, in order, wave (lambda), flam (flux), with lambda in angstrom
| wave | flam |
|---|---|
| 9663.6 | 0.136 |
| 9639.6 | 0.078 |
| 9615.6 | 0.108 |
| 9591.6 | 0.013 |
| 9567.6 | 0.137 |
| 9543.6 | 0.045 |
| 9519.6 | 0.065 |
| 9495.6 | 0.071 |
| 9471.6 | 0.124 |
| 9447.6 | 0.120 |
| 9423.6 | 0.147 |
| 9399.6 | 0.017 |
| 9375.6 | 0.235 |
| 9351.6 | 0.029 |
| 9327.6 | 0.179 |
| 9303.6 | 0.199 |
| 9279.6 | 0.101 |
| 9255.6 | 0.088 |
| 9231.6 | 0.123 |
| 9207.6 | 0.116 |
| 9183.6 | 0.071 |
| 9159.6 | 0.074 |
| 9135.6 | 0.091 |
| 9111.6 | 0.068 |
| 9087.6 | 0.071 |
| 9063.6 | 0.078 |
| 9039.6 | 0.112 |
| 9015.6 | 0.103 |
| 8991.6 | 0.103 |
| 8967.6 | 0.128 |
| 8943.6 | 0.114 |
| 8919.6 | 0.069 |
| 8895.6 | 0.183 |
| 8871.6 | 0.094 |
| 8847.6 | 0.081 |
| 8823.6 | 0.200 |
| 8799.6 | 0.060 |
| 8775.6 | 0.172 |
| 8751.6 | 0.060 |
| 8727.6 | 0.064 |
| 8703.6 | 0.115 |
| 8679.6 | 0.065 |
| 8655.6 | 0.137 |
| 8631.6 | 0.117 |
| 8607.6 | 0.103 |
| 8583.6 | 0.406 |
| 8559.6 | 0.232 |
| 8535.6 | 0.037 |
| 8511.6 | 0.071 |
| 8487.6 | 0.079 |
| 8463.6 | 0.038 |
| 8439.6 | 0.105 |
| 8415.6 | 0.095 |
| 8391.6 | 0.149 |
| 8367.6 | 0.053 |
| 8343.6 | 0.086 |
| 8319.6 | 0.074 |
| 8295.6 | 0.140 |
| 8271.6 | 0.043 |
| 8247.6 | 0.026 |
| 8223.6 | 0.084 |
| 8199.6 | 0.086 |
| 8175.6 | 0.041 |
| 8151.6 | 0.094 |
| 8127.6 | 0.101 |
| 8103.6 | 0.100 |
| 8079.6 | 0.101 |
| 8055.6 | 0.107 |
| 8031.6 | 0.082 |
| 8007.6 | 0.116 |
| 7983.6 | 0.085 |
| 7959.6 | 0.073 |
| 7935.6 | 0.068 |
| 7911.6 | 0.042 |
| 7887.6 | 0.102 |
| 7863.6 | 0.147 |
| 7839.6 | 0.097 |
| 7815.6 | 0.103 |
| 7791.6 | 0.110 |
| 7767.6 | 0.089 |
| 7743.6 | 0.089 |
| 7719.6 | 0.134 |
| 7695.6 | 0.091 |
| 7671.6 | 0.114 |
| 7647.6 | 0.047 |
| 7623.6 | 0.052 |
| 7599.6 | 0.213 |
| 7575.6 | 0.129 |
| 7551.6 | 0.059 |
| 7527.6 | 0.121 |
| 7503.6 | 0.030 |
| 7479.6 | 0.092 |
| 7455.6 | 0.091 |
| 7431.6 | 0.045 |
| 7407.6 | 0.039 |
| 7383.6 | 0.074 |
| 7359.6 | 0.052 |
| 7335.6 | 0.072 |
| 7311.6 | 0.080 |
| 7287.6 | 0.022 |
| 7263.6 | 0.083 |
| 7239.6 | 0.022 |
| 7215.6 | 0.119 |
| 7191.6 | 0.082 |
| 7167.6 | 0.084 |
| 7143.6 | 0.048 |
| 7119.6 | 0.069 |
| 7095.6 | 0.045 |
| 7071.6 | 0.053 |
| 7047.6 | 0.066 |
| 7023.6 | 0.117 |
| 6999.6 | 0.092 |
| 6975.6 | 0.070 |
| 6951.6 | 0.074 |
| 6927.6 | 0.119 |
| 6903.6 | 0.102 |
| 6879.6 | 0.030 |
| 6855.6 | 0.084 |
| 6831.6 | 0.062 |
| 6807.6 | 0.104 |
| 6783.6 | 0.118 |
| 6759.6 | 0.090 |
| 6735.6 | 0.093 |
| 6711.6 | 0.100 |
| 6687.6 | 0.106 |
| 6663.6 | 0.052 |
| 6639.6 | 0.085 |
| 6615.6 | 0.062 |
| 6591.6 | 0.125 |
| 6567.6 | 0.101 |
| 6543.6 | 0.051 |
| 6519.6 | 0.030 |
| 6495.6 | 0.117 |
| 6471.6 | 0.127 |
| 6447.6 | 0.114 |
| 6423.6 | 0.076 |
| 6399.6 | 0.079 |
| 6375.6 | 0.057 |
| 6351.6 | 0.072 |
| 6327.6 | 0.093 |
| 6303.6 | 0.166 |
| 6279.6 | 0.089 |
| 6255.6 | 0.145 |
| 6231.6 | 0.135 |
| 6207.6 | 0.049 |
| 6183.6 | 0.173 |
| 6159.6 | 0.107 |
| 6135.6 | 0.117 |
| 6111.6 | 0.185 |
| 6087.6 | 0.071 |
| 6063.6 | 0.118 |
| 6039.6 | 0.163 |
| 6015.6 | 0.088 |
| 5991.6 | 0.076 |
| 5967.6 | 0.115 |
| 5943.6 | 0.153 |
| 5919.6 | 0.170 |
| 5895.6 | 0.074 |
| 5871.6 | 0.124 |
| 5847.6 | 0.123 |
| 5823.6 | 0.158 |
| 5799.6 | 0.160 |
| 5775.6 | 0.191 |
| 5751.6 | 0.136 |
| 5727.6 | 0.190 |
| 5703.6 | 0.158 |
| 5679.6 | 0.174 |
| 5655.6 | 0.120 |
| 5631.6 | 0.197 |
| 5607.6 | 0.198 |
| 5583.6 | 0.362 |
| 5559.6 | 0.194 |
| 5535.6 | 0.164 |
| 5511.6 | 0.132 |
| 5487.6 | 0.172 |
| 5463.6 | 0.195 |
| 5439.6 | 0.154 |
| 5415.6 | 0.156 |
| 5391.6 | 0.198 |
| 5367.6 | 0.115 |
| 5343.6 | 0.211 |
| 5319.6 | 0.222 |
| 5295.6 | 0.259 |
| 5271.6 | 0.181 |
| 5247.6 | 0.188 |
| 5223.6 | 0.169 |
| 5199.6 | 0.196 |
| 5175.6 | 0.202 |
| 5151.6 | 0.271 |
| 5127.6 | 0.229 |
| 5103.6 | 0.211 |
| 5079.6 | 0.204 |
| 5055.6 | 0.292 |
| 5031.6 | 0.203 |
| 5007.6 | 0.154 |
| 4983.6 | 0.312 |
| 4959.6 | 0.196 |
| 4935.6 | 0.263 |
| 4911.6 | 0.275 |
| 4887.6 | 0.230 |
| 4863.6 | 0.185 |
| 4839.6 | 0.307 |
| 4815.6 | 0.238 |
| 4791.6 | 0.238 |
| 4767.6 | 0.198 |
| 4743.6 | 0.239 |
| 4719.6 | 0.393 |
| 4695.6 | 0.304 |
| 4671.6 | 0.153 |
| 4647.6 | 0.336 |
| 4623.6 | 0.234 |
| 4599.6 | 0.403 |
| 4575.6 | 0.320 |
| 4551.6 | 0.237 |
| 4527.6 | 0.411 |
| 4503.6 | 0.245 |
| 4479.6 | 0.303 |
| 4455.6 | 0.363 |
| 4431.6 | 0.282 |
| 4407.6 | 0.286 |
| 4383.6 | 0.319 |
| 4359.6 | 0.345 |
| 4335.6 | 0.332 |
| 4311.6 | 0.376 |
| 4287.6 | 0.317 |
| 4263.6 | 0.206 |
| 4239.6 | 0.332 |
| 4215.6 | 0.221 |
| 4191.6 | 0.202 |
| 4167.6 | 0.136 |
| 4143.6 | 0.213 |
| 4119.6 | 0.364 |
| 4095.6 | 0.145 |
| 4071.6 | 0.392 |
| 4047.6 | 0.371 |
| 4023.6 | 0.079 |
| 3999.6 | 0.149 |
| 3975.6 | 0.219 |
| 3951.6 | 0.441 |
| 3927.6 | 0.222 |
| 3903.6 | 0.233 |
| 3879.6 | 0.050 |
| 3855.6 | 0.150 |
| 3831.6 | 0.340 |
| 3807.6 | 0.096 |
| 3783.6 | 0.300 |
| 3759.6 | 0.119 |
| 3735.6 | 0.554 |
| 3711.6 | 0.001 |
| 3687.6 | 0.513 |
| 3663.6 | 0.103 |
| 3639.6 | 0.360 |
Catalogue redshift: 1.300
